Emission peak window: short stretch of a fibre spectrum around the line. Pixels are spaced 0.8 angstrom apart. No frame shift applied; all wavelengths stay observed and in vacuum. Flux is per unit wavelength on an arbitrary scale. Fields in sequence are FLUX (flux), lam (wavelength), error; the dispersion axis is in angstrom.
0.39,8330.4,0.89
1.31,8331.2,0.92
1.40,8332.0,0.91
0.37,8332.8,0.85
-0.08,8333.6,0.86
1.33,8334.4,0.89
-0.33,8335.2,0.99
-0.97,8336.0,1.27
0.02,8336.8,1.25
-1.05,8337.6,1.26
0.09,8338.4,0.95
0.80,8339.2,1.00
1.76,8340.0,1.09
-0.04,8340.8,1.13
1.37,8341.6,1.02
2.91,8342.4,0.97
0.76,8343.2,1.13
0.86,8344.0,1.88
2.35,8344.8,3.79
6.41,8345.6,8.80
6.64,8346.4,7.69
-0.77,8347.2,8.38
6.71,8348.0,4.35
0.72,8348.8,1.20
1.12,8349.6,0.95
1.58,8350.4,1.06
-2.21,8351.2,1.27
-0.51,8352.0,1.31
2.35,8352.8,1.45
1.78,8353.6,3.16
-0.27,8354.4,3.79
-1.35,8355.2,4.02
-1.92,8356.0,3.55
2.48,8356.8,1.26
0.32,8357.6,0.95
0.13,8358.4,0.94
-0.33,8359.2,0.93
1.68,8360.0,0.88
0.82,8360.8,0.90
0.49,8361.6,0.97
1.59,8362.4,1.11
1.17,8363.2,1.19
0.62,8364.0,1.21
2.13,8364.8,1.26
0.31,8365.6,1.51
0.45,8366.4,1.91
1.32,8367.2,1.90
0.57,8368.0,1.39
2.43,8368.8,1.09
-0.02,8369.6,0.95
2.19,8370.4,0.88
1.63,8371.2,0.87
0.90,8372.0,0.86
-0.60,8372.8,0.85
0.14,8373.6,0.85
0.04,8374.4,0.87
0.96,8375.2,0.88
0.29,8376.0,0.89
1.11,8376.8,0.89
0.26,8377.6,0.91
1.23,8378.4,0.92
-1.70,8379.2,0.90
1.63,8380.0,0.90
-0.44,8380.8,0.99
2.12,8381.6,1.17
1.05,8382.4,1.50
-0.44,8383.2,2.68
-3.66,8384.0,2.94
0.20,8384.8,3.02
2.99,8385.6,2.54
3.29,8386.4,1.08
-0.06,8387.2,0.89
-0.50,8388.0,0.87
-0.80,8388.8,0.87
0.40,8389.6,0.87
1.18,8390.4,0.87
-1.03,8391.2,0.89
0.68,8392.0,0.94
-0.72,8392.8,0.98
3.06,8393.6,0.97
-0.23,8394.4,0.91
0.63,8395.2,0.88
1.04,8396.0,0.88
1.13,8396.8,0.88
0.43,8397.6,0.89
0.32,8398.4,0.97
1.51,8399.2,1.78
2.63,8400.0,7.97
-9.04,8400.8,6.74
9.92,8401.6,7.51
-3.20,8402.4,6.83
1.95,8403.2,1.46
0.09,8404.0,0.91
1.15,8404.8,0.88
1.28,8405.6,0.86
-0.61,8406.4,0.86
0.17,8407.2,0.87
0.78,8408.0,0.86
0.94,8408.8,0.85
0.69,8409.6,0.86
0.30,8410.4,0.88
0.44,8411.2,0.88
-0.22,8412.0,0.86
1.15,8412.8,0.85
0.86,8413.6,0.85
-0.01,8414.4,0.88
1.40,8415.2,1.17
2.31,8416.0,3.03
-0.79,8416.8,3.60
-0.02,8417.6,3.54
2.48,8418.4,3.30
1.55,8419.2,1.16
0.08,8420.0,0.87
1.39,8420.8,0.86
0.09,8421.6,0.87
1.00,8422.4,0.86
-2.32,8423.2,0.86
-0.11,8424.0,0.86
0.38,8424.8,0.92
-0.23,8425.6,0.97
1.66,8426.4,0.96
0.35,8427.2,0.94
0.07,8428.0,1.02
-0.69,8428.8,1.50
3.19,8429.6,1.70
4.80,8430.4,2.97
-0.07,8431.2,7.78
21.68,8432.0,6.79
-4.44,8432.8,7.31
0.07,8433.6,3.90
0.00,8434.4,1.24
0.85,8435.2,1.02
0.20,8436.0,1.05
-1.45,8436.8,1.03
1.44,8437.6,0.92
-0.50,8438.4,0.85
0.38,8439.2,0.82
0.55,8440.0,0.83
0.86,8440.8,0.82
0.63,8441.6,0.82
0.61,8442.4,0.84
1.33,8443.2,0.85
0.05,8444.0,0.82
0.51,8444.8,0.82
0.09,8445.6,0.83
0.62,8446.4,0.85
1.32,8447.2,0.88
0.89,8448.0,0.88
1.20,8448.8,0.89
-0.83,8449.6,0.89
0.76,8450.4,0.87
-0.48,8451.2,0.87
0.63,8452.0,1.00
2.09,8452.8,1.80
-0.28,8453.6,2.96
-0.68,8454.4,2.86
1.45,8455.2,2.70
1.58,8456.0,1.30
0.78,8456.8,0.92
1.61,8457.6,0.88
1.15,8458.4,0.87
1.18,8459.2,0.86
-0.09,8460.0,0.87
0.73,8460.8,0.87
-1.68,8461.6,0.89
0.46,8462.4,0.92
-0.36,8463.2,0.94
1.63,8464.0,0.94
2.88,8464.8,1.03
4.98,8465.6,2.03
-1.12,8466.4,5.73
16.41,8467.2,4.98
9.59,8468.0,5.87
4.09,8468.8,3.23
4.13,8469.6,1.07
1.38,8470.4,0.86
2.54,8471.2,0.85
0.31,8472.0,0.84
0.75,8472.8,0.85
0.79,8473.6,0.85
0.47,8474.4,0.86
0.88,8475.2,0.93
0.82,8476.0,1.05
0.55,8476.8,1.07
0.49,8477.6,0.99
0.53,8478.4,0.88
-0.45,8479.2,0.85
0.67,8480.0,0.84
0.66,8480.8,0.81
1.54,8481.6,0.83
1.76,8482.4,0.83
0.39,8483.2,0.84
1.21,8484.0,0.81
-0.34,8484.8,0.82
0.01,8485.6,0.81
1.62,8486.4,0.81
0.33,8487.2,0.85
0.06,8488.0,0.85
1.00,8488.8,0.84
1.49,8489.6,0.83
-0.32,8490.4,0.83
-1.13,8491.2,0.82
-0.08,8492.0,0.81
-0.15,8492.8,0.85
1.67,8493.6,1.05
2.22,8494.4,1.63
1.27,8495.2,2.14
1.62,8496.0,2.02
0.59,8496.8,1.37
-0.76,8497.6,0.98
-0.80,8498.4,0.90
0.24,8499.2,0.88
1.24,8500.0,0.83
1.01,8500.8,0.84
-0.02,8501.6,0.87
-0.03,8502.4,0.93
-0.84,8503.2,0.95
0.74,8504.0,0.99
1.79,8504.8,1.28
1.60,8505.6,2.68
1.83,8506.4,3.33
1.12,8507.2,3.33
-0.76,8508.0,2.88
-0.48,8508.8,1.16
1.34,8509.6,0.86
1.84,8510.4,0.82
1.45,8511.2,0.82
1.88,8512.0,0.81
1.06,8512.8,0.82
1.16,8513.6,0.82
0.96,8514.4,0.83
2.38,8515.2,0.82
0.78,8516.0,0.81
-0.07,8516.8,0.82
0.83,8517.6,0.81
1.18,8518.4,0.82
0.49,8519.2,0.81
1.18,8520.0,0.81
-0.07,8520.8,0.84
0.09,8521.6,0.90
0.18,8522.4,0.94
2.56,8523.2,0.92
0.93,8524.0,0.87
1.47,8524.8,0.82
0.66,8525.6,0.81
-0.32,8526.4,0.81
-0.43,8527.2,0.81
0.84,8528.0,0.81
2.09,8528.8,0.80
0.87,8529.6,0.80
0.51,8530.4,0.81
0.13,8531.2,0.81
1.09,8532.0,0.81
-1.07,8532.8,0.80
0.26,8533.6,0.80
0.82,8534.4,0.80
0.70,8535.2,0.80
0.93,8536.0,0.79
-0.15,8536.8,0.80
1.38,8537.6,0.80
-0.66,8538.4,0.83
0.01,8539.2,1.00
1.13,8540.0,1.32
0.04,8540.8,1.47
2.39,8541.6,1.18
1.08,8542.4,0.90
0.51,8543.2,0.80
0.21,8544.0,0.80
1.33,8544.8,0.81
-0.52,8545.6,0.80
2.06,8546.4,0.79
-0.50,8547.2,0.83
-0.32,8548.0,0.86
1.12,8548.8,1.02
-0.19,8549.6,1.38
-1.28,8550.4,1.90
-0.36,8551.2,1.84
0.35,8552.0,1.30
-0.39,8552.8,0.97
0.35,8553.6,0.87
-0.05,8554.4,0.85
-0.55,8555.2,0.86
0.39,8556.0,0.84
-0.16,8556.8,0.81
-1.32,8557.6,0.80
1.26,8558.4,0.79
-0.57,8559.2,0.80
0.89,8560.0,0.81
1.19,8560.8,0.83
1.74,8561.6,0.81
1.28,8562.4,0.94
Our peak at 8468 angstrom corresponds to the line Hgamma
